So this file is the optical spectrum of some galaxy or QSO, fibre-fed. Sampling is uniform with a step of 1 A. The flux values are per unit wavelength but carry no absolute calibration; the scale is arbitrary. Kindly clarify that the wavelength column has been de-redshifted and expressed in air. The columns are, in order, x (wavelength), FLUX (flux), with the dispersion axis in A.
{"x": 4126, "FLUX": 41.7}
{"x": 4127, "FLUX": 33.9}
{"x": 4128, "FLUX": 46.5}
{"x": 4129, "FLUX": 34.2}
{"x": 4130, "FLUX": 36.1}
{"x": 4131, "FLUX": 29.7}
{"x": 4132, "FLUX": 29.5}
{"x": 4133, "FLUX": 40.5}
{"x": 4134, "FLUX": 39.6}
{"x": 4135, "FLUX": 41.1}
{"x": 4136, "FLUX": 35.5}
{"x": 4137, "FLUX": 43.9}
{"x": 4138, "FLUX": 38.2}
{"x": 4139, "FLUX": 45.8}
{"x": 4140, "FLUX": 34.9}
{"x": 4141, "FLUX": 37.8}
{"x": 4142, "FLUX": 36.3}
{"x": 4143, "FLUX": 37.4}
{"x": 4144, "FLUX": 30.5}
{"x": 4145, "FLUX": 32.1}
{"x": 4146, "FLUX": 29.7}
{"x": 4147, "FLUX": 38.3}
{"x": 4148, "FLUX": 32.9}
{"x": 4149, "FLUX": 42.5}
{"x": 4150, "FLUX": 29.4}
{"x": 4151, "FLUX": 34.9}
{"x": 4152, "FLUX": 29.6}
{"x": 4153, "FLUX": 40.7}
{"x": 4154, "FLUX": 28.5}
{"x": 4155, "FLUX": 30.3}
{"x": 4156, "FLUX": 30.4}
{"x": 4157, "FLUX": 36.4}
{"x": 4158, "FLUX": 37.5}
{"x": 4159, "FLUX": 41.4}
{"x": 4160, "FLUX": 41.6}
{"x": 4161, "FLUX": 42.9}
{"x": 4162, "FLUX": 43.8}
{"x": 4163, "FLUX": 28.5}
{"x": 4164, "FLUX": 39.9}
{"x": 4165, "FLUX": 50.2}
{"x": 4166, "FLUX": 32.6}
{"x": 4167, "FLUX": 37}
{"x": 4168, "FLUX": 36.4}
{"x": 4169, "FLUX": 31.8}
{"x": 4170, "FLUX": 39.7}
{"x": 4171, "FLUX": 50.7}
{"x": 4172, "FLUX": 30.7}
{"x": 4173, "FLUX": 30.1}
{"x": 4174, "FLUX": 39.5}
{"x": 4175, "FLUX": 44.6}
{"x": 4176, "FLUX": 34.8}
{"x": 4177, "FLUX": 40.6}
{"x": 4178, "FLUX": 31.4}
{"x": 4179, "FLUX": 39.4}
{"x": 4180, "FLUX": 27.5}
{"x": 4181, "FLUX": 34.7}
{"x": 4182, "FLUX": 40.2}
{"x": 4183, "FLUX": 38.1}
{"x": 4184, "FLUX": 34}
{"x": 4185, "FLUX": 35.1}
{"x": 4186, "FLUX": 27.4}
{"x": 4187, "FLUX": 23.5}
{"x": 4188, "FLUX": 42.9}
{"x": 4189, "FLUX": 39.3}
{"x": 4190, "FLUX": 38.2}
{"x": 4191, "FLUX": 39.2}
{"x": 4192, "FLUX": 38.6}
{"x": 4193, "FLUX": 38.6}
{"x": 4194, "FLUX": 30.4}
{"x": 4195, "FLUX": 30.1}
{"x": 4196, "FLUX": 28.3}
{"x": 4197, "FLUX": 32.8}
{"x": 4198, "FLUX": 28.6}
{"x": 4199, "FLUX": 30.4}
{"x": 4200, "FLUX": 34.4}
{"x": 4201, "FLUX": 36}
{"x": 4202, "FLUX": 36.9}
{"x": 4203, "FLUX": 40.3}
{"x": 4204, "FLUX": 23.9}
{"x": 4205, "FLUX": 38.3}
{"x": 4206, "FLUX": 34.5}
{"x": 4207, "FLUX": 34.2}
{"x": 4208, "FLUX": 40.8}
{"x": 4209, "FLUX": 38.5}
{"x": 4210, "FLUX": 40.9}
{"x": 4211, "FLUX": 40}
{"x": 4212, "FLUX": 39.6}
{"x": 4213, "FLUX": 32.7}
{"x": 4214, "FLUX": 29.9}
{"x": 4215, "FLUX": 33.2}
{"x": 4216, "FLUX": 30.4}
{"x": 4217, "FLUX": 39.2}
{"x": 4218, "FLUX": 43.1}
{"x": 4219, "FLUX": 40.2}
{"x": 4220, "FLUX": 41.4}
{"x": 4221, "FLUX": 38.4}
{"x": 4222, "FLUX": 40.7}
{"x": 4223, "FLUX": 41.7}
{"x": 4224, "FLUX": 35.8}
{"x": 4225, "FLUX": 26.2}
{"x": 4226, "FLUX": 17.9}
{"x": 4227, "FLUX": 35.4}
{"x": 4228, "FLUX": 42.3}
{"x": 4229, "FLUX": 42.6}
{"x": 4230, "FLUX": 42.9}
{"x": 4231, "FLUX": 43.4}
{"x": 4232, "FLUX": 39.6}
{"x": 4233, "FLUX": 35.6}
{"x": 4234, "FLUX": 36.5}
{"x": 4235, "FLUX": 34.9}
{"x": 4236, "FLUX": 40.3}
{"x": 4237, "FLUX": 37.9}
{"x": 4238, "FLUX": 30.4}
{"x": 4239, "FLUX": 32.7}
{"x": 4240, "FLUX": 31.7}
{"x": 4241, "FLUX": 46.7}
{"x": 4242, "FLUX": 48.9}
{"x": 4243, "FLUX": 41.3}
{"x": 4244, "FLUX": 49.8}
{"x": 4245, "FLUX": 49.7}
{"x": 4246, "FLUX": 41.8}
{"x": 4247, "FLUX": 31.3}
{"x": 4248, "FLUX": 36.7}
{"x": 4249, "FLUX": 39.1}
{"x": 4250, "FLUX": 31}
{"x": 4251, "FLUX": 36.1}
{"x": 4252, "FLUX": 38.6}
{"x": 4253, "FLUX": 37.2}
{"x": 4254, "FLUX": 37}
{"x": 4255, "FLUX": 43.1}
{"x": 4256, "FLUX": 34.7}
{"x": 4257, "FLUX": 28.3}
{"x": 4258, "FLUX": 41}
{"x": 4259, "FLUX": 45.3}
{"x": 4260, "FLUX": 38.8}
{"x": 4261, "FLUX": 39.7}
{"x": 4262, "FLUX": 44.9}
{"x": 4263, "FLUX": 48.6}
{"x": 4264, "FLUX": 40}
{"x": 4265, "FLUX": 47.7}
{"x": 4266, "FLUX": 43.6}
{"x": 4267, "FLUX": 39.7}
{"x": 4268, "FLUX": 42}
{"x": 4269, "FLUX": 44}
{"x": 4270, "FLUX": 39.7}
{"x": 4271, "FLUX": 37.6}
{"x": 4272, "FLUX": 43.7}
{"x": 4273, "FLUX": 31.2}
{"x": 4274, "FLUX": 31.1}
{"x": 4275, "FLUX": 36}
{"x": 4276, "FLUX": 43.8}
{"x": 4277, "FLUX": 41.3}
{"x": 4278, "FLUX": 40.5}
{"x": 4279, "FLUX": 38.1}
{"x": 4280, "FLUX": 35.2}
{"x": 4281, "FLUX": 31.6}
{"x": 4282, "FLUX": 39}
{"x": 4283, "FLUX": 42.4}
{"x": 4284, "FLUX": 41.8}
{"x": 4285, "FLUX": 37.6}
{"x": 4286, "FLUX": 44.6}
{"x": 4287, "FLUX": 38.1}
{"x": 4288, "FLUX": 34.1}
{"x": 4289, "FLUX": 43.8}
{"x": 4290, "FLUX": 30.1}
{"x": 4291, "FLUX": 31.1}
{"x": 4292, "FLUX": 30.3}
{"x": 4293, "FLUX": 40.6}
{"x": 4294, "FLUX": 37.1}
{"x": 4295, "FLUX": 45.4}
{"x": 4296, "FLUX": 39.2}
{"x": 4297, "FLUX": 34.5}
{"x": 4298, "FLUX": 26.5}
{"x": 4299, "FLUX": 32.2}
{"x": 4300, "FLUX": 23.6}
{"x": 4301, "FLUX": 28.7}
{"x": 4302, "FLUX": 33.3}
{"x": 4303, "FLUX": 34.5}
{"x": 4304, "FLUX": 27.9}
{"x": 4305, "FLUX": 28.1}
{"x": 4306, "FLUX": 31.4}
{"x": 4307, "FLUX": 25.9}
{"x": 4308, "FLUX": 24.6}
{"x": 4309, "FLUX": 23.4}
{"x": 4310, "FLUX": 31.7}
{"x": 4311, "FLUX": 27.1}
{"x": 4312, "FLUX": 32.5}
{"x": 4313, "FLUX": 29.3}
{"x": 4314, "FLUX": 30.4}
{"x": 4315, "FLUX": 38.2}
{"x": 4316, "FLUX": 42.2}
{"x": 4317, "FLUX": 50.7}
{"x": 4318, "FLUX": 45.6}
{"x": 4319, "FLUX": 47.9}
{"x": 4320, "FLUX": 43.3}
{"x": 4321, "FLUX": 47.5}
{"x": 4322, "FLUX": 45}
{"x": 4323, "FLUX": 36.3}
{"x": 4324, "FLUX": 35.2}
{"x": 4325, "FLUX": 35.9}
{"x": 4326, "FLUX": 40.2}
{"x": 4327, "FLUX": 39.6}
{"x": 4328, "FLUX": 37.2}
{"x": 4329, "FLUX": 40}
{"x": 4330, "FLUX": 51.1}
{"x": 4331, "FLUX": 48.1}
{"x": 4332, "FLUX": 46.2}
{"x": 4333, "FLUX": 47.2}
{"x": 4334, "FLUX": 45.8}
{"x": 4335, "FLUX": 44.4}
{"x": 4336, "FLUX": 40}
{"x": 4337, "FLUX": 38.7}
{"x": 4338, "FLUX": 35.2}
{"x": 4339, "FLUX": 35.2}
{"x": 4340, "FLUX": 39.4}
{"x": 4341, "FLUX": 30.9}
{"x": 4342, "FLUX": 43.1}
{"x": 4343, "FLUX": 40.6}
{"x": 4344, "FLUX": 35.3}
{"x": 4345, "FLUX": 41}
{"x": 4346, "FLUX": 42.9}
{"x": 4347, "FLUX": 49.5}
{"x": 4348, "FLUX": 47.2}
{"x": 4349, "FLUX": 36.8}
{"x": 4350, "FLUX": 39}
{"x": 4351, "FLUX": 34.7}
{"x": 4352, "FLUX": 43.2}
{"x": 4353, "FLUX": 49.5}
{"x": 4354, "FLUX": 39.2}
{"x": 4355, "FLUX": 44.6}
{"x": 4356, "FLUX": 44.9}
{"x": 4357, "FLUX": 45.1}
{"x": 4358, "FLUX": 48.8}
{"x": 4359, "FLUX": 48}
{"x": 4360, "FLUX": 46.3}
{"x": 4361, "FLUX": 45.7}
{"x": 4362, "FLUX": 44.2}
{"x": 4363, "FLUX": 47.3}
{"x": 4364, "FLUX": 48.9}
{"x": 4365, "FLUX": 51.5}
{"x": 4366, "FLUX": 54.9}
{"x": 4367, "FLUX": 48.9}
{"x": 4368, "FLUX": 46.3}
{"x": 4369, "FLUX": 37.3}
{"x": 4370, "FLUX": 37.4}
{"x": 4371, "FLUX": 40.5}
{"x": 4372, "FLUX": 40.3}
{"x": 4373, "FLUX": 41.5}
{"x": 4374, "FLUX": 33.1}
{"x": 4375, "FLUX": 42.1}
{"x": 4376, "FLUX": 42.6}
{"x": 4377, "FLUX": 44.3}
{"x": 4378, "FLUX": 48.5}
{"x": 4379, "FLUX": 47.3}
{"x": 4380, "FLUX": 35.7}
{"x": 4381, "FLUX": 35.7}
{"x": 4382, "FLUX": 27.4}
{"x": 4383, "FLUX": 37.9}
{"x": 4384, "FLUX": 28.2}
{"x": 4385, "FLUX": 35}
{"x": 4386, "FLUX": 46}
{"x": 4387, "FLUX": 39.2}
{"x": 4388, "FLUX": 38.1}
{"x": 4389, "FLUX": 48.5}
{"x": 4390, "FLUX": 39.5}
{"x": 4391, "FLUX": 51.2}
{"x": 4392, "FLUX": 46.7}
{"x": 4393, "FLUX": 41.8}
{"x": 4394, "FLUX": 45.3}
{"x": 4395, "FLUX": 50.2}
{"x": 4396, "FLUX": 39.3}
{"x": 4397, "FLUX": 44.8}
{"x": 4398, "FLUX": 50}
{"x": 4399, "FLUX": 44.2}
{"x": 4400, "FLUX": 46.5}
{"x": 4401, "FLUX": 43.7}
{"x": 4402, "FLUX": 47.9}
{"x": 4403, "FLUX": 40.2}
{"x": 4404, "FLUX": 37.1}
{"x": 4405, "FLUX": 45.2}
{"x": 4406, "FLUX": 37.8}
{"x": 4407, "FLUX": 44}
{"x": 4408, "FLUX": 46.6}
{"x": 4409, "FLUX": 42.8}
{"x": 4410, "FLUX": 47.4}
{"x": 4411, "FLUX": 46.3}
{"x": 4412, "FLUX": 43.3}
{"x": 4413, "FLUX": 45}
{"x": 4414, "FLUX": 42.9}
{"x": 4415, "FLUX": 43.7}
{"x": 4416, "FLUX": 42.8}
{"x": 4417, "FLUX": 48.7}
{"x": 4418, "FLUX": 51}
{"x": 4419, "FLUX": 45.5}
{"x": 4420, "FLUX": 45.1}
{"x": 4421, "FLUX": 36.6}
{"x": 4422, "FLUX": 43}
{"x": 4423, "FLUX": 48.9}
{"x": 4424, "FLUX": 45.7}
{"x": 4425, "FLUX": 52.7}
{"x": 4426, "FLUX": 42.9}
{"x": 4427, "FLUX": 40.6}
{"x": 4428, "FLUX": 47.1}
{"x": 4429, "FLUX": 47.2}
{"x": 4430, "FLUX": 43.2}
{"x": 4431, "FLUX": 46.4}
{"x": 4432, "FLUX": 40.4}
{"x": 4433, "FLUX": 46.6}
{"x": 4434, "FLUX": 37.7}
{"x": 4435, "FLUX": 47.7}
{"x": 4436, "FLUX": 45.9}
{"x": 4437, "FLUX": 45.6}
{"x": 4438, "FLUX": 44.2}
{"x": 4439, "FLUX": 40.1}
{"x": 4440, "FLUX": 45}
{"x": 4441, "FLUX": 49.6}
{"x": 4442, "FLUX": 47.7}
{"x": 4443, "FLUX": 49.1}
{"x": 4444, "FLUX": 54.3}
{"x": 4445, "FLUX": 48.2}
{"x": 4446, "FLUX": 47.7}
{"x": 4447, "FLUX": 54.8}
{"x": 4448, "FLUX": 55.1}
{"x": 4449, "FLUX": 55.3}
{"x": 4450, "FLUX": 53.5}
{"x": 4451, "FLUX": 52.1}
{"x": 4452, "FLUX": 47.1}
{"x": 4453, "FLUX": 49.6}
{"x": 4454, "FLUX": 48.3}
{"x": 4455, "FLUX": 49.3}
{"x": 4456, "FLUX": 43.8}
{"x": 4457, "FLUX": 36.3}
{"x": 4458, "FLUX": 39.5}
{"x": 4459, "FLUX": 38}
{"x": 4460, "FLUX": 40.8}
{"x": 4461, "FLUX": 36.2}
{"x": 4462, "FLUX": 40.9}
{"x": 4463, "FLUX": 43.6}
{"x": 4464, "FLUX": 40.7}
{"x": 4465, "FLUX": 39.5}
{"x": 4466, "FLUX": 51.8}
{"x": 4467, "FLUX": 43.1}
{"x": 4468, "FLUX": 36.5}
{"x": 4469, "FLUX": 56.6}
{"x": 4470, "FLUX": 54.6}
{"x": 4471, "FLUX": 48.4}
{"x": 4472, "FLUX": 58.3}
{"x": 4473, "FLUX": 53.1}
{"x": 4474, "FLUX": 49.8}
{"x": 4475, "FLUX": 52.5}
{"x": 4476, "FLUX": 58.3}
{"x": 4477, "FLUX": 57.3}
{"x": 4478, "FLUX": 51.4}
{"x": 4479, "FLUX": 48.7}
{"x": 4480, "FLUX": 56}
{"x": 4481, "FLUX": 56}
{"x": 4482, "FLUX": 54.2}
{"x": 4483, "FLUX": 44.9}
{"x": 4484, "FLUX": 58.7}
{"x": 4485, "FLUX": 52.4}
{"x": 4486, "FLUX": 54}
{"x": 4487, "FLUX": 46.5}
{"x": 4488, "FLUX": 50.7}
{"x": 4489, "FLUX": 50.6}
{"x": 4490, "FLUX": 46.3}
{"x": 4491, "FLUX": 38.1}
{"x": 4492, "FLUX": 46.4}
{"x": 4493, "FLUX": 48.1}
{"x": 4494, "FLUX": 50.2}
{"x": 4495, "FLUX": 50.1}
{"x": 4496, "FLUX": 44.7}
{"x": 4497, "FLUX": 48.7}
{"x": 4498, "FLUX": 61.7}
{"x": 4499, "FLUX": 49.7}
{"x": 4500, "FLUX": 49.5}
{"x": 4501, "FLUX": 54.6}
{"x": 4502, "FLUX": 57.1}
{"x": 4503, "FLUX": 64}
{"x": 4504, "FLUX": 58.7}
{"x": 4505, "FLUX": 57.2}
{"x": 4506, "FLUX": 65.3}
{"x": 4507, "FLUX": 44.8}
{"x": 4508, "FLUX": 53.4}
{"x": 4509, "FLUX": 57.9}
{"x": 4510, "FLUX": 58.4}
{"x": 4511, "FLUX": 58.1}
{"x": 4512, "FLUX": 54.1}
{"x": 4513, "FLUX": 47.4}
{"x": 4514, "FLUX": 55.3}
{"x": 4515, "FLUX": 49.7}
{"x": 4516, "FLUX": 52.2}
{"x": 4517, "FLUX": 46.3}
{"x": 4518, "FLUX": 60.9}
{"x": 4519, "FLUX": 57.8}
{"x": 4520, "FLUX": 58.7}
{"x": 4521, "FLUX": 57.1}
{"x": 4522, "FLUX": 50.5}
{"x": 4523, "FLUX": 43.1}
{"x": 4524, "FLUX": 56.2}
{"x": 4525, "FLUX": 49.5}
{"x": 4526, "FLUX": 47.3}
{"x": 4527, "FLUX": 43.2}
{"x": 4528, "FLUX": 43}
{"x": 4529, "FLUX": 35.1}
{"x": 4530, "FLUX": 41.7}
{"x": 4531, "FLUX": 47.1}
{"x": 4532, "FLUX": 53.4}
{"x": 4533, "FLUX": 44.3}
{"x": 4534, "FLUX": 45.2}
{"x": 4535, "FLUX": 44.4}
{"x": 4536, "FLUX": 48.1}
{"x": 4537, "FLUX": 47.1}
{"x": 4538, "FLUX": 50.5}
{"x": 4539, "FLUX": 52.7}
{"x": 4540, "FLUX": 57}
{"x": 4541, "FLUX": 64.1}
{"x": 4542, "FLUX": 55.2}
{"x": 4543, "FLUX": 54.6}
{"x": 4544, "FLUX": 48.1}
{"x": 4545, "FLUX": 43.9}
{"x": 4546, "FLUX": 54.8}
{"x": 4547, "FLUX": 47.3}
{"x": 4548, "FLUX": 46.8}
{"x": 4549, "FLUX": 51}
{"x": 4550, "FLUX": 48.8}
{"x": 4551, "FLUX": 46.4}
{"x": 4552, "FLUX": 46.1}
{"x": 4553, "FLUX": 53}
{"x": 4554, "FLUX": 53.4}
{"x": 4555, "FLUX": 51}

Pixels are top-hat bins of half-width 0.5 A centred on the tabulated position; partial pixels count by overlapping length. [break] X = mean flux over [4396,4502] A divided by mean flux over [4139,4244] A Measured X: 1.30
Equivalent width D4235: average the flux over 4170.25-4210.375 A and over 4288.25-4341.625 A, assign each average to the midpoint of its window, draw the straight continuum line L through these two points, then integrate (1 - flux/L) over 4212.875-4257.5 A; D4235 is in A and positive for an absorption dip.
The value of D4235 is -2.0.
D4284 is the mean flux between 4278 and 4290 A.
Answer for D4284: 38.5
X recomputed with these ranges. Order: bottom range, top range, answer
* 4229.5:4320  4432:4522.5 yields 1.34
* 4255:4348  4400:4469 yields 1.18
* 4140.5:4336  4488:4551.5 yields 1.37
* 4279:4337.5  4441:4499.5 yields 1.32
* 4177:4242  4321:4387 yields 1.17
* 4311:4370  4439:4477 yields 1.13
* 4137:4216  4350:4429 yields 1.22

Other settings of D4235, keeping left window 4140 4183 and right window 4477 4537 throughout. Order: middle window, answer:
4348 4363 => 0.3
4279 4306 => 4.4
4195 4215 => 1.9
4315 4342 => 1.0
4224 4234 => 0.8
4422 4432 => 0.4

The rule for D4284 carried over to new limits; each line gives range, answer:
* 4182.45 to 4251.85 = 36.6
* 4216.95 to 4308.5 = 37.5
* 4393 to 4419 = 44.6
